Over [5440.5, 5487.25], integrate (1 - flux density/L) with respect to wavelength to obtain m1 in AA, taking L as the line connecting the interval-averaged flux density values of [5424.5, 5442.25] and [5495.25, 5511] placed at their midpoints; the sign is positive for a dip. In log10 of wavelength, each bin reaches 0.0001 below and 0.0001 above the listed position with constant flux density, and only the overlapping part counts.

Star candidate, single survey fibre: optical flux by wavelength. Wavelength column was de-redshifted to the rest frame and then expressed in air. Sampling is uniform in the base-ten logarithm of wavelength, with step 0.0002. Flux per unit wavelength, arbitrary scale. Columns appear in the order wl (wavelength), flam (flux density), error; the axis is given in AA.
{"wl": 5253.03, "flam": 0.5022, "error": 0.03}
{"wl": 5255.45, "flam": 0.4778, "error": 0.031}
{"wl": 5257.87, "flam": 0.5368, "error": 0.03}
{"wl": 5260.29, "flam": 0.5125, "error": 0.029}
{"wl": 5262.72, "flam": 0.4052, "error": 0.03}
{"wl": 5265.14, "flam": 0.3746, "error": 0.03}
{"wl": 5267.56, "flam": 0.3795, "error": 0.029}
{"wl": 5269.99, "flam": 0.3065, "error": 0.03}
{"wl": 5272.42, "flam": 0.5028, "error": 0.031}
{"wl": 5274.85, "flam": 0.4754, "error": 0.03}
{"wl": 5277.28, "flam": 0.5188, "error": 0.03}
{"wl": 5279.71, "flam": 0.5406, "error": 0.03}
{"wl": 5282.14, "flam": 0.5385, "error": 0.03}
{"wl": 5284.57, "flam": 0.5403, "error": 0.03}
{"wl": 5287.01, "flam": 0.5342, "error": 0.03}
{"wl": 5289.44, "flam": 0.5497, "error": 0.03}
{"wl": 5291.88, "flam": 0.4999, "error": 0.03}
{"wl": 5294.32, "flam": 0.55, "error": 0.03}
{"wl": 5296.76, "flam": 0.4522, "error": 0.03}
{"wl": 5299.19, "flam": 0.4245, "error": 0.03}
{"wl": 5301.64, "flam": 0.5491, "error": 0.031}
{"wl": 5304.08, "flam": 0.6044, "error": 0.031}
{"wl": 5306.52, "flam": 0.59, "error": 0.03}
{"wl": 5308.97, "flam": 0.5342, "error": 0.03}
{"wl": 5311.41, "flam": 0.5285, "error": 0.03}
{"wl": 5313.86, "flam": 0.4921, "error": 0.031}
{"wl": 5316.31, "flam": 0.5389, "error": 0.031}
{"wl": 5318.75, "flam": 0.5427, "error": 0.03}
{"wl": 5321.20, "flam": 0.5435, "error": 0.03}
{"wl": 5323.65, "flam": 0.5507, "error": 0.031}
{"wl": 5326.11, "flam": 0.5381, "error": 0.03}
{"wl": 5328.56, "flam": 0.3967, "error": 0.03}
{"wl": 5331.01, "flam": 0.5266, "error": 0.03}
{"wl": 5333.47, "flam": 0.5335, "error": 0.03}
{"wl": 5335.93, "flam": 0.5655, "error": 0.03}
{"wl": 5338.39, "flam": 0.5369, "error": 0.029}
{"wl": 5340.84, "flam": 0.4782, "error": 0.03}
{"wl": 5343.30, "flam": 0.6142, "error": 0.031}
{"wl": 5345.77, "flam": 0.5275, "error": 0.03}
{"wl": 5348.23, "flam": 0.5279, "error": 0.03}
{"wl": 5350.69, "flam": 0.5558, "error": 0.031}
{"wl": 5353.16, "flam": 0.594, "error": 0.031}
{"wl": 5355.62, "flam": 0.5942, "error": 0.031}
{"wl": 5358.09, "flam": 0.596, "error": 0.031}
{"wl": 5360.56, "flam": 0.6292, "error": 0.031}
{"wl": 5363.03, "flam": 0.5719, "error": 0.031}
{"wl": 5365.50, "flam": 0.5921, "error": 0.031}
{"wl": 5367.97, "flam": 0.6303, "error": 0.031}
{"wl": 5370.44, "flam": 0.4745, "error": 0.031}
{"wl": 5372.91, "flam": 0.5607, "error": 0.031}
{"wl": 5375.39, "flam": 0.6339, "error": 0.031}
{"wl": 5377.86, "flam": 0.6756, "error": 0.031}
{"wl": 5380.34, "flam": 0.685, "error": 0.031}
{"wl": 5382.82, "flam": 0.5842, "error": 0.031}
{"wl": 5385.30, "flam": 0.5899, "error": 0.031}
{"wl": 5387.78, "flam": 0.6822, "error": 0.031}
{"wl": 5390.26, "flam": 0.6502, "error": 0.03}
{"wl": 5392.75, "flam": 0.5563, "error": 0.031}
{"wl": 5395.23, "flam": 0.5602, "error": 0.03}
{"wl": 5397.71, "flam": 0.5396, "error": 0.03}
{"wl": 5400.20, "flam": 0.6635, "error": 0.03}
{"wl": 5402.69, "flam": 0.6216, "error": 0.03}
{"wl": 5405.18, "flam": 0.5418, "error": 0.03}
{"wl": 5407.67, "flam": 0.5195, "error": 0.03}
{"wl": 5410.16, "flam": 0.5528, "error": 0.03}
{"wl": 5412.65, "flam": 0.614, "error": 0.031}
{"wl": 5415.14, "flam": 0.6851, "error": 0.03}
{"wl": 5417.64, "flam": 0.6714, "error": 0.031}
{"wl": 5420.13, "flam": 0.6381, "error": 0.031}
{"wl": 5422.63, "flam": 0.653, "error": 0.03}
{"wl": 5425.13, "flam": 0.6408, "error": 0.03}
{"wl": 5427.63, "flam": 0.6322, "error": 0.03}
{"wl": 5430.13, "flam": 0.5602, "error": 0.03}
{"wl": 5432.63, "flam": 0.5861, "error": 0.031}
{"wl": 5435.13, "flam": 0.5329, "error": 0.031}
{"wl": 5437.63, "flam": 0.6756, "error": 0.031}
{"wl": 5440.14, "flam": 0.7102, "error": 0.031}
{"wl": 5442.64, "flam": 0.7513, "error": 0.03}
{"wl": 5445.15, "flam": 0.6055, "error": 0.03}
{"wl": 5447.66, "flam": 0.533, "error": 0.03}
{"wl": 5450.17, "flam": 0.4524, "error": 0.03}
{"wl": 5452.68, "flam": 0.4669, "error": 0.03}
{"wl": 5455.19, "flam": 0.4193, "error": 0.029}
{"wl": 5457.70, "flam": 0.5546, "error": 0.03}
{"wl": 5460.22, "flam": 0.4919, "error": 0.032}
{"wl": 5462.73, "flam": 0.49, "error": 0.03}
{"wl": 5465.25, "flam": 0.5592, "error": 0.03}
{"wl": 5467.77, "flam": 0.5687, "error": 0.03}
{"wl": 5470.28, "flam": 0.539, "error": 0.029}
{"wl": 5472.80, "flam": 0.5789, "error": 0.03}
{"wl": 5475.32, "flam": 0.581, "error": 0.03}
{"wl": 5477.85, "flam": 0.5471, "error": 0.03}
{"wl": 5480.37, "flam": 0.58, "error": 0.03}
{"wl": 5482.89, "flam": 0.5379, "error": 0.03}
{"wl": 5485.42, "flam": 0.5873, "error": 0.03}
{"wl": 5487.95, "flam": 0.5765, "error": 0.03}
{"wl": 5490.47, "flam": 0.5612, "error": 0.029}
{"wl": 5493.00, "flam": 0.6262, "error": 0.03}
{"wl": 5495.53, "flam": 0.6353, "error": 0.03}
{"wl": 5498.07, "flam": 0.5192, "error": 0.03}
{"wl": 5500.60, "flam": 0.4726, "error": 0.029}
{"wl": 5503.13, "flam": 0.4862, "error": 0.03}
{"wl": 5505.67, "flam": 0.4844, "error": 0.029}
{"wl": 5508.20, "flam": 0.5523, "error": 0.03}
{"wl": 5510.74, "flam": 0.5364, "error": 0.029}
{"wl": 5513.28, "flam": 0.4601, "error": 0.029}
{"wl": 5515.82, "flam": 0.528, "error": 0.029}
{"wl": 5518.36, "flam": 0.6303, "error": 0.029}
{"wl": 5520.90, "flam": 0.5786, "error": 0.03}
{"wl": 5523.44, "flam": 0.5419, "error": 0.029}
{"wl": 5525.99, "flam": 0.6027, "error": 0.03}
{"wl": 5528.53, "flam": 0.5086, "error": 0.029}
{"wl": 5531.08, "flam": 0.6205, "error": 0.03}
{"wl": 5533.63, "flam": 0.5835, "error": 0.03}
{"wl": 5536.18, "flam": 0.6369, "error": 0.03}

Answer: 2.26 AA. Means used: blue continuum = 0.626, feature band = 0.55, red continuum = 0.519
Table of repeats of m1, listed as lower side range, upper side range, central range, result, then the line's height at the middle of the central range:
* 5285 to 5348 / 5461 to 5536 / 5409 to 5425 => -2.8 AA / 0.543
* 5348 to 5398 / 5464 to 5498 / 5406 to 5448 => -2.7 AA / 0.585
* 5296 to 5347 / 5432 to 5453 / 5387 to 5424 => -2.2 AA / 0.575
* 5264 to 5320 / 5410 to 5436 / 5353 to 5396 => -2.1 AA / 0.576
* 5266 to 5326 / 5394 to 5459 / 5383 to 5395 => -0.9 AA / 0.569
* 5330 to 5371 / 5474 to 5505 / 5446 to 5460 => 1.8 AA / 0.559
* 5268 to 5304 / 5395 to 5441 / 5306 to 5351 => 0.3 AA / 0.535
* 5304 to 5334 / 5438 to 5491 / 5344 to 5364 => -1.5 AA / 0.537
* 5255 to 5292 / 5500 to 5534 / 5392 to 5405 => -1.9 AA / 0.512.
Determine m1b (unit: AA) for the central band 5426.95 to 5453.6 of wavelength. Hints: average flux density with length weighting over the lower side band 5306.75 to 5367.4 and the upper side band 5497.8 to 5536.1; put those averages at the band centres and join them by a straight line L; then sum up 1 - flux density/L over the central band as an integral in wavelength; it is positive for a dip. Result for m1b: -2.3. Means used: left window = 0.548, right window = 0.544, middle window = 0.592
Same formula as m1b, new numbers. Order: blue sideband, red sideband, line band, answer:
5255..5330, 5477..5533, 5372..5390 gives -3.8 AA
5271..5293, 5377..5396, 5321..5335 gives 1.3 AA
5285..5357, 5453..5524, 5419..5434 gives -2.2 AA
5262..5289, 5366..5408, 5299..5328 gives -1.4 AA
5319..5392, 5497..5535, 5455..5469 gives 0.8 AA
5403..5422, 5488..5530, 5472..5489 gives -0.2 AA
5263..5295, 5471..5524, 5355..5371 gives -2.5 AA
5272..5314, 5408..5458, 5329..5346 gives 0.4 AA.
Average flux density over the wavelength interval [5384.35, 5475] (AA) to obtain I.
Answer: 0.586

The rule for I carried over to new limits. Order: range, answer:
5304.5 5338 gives 0.531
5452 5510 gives 0.541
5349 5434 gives 0.604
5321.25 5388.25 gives 0.57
